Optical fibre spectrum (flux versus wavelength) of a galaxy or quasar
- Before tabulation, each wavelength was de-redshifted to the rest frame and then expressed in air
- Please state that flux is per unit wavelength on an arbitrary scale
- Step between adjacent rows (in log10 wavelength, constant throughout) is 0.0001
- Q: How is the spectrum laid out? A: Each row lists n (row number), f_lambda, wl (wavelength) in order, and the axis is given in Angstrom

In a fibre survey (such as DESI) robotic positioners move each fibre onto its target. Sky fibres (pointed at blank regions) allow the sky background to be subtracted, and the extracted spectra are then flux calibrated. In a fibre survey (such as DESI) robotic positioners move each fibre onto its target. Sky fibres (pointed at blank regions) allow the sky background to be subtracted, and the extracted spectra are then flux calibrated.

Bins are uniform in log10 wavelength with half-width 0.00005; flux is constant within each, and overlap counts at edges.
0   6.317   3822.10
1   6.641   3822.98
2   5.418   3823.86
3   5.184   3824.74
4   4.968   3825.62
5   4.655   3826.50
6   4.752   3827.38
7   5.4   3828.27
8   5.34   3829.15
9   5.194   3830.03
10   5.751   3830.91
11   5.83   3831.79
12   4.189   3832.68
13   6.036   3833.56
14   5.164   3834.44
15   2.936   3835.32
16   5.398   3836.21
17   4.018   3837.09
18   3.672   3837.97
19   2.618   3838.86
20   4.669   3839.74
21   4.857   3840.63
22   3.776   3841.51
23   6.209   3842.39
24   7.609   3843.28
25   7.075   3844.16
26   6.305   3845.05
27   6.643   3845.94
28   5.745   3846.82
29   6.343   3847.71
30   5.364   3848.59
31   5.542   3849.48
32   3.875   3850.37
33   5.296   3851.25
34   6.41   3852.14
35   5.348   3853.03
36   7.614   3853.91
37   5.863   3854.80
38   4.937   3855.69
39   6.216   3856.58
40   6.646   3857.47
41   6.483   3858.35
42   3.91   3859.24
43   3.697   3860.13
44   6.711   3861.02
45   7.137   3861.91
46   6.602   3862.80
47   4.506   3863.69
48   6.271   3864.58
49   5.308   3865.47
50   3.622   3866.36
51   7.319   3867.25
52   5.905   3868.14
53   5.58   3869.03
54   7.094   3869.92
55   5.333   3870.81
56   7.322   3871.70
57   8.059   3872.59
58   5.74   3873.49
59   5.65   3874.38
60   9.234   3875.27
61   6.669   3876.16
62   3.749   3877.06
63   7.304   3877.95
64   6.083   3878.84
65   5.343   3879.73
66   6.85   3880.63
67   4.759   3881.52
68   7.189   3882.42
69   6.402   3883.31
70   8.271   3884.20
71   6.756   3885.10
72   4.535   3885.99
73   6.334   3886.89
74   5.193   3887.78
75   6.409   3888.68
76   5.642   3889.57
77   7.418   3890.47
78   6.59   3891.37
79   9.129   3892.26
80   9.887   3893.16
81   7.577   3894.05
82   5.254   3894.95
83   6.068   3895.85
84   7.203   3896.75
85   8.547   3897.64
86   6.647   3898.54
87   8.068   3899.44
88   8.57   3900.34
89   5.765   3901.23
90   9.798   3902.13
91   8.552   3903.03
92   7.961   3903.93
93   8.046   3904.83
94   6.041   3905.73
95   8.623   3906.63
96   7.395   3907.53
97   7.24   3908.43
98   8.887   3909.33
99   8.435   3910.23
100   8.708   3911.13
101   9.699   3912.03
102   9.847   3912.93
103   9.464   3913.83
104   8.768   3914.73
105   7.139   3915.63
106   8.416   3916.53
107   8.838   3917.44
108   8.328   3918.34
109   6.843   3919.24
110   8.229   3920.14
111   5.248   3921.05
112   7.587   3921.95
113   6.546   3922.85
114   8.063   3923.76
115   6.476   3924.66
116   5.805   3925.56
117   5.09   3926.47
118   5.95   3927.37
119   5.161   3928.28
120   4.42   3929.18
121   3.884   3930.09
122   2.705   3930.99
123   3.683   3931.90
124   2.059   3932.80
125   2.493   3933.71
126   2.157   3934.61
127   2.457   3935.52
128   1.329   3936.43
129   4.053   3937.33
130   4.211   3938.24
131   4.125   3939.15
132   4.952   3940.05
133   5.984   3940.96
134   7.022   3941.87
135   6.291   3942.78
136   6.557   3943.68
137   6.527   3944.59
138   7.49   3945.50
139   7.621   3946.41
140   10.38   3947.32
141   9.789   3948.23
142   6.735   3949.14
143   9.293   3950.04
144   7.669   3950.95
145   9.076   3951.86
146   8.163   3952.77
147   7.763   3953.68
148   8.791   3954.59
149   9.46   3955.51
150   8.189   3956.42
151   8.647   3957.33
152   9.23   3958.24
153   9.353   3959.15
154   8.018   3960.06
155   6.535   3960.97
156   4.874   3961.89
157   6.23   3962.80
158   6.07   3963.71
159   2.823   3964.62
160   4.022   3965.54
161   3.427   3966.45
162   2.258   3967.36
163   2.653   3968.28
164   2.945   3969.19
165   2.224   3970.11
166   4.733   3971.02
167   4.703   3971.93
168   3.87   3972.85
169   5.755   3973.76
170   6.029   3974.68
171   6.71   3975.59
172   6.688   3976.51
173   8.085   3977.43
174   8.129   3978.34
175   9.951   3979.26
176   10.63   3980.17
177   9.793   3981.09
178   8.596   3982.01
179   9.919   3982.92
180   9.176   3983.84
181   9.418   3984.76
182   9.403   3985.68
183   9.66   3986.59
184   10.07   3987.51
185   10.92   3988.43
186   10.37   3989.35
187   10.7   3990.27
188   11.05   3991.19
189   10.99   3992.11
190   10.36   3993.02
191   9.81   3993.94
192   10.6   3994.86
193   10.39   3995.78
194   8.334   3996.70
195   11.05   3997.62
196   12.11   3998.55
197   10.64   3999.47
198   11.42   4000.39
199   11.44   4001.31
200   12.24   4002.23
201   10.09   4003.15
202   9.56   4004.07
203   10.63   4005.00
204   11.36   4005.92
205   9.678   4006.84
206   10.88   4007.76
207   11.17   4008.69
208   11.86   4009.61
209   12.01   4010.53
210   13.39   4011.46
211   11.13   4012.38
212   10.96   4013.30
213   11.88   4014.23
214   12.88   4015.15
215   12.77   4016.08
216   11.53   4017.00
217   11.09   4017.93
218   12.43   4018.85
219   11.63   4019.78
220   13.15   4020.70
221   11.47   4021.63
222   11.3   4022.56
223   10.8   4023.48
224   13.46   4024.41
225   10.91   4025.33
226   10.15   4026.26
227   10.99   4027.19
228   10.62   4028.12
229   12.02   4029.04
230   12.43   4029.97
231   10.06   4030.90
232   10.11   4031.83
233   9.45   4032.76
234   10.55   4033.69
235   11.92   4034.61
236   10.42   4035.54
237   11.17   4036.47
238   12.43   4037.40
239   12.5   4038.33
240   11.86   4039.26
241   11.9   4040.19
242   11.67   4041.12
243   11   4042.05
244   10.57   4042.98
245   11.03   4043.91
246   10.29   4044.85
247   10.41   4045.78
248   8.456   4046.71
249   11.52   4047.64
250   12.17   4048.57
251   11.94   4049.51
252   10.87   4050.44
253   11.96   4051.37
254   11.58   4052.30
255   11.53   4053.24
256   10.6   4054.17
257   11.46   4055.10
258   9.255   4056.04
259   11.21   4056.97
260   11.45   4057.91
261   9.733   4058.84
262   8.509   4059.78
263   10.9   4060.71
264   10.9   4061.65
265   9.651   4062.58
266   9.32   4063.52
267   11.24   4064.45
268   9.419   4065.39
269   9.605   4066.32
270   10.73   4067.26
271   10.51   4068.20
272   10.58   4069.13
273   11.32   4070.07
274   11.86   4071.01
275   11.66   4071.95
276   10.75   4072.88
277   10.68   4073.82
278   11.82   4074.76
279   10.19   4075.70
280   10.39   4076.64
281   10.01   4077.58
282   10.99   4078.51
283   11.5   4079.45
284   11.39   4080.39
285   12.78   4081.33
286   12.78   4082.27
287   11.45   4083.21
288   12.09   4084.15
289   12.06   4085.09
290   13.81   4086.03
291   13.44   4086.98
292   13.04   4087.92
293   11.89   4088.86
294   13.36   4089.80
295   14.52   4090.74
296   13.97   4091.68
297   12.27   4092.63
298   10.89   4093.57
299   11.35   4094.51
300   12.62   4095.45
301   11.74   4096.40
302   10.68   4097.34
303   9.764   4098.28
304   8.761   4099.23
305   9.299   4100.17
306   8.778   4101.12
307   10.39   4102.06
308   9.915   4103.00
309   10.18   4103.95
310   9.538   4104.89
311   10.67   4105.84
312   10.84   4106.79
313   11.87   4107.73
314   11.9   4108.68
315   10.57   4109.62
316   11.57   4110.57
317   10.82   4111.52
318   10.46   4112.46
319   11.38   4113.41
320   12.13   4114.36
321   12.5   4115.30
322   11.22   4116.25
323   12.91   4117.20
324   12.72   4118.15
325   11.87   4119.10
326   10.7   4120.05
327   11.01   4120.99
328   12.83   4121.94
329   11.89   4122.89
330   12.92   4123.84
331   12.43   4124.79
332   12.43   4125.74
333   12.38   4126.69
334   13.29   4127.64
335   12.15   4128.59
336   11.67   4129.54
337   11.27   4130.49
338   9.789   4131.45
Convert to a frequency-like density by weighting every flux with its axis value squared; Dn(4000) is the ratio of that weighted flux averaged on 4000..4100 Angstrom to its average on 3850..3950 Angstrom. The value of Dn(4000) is 1.88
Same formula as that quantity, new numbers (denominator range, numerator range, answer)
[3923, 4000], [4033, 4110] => 1.67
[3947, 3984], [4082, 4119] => 1.77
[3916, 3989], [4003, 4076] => 1.76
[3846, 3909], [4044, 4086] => 1.85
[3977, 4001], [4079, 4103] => 1.23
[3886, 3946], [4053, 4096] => 1.88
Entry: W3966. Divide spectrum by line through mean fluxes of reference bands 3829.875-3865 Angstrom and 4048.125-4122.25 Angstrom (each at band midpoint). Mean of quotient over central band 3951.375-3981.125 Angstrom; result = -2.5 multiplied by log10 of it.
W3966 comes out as 0.270 mag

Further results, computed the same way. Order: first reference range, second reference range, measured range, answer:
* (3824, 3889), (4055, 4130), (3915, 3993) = 0.188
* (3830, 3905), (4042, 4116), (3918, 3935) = 0.378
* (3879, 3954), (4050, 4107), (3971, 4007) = -0.085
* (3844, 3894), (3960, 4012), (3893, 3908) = -0.115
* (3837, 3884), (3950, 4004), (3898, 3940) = 0.078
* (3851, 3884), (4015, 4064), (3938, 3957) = 0.132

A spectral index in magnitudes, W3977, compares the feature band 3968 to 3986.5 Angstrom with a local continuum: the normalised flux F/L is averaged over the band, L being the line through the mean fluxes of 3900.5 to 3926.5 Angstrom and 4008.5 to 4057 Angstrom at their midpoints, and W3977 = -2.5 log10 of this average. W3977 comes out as 0.35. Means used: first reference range 7.84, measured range 7.07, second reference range 11.4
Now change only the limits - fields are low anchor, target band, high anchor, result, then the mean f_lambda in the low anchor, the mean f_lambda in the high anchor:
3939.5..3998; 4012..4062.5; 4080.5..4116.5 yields -0.158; 7.7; 11.5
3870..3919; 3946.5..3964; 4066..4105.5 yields 0.059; 7.33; 11.3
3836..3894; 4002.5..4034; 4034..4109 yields -0.154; 6.02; 11.1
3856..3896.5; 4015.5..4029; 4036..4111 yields -0.176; 6.31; 11.1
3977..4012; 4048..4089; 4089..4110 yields -0.025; 10.4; 11.1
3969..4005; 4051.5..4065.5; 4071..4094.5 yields 0.071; 9.01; 12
